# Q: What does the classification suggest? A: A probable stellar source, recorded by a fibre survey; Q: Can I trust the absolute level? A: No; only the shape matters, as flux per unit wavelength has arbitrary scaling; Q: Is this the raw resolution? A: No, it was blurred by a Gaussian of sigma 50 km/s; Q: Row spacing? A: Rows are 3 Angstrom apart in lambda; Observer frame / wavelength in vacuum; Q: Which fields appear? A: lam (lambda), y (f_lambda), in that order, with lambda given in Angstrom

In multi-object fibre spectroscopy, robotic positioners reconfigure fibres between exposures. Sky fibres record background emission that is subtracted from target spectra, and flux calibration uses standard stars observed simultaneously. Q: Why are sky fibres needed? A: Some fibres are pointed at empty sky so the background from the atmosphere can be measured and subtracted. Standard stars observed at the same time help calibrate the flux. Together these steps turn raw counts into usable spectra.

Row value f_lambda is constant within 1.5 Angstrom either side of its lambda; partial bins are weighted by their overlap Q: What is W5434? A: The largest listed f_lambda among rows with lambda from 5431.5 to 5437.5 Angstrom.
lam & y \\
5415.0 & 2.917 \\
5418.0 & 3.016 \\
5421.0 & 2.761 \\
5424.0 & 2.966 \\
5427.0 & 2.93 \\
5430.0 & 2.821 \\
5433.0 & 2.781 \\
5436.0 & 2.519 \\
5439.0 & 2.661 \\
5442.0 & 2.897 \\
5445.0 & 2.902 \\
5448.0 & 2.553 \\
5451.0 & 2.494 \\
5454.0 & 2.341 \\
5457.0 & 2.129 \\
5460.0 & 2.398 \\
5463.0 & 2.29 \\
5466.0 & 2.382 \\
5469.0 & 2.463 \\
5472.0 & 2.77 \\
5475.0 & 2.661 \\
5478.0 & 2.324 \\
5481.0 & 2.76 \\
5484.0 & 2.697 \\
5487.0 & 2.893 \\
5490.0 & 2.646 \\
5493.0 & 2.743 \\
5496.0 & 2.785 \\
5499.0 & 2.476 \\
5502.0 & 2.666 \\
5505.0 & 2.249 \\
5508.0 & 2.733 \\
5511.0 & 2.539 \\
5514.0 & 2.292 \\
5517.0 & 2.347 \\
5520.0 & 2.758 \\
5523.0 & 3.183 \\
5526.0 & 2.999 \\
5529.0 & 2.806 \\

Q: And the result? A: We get 2.781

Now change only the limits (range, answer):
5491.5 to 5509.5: 2.785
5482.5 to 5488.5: 2.893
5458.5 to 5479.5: 2.77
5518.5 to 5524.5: 3.183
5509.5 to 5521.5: 2.758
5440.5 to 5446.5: 2.902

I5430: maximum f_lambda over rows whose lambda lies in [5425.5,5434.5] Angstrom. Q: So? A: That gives 2.93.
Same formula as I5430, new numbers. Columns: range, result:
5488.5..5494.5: 2.743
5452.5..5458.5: 2.341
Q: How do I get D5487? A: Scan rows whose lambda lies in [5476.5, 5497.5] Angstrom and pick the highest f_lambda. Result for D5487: 2.893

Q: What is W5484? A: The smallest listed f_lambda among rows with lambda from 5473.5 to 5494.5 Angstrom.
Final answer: 2.324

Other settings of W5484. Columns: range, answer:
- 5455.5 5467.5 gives 2.129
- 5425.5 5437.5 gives 2.519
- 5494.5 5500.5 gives 2.476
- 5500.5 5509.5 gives 2.249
